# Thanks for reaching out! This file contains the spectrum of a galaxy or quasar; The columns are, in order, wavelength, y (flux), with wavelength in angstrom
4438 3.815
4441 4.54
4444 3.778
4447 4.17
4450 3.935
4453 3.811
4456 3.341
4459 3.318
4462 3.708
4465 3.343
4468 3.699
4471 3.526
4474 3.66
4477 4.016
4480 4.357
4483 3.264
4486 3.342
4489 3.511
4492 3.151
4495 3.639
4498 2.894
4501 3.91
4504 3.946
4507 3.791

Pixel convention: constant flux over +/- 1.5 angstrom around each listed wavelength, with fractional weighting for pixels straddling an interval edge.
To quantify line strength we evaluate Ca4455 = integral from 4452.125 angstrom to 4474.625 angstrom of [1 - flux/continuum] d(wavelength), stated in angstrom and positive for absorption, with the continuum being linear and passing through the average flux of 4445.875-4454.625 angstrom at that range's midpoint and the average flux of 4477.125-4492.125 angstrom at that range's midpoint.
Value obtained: 1.6 angstrom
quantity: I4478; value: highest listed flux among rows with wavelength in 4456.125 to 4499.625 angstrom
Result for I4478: 4.357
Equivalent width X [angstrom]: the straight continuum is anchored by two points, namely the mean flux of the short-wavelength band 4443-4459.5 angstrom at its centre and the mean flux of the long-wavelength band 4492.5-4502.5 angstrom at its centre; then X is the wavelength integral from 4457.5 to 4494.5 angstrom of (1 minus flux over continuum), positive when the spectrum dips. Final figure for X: 0.11 angstrom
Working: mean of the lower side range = 3.75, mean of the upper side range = 3.45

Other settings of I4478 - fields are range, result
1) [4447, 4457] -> 4.17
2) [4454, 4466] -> 3.708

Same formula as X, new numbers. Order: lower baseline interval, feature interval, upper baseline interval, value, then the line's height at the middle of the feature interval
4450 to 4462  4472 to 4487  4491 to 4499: -1.6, 3.38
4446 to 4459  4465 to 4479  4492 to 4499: -0.7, 3.53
